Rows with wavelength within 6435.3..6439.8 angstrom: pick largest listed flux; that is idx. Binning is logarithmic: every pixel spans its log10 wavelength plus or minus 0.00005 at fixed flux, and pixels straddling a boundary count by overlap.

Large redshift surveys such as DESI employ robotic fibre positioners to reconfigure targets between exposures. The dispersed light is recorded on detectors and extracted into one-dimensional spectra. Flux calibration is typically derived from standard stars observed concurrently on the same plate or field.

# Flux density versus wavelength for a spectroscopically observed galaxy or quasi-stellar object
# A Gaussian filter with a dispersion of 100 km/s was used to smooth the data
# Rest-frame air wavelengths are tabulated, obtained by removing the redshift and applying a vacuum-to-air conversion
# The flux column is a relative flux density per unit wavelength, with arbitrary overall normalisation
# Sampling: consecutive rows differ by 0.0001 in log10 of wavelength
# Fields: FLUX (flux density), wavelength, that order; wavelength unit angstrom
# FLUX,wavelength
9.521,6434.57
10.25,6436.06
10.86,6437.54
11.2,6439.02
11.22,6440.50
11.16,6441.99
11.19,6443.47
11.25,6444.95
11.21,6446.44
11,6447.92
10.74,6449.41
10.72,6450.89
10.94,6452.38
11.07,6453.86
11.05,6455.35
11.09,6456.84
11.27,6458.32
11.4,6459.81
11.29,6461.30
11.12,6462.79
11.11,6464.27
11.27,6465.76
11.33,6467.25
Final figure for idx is 11.2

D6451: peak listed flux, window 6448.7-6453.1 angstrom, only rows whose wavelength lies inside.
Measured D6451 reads 10.94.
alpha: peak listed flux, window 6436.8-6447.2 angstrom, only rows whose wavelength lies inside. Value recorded 11.25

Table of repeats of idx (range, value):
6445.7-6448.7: 11.21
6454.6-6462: 11.4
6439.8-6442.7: 11.22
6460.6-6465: 11.29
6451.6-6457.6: 11.09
